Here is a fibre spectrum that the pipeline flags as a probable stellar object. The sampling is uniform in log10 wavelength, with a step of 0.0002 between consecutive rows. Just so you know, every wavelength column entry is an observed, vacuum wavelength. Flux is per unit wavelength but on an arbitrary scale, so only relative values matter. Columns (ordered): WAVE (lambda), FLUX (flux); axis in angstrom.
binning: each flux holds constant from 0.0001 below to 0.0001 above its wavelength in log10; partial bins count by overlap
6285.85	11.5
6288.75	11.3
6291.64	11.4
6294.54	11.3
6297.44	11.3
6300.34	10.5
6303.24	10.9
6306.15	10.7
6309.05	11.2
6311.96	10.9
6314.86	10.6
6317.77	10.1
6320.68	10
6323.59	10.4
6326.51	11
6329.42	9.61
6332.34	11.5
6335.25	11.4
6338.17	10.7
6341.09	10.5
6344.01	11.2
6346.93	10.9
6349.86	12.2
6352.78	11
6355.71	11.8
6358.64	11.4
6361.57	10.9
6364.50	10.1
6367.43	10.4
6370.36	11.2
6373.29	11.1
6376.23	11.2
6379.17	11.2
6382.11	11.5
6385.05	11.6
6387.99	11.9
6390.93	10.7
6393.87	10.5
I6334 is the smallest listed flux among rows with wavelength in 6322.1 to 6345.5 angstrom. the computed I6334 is 9.61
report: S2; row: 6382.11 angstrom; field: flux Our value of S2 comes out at 11.5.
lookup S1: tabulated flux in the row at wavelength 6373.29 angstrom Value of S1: 11.1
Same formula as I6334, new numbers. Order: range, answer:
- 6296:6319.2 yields 10.1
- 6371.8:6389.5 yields 11.1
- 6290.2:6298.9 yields 11.3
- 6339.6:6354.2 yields 10.5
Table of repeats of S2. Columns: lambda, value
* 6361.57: 10.9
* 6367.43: 10.4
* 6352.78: 11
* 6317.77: 10.1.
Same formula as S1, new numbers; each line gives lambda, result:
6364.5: 10.1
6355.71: 11.8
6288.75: 11.3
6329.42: 9.61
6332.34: 11.5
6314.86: 10.6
